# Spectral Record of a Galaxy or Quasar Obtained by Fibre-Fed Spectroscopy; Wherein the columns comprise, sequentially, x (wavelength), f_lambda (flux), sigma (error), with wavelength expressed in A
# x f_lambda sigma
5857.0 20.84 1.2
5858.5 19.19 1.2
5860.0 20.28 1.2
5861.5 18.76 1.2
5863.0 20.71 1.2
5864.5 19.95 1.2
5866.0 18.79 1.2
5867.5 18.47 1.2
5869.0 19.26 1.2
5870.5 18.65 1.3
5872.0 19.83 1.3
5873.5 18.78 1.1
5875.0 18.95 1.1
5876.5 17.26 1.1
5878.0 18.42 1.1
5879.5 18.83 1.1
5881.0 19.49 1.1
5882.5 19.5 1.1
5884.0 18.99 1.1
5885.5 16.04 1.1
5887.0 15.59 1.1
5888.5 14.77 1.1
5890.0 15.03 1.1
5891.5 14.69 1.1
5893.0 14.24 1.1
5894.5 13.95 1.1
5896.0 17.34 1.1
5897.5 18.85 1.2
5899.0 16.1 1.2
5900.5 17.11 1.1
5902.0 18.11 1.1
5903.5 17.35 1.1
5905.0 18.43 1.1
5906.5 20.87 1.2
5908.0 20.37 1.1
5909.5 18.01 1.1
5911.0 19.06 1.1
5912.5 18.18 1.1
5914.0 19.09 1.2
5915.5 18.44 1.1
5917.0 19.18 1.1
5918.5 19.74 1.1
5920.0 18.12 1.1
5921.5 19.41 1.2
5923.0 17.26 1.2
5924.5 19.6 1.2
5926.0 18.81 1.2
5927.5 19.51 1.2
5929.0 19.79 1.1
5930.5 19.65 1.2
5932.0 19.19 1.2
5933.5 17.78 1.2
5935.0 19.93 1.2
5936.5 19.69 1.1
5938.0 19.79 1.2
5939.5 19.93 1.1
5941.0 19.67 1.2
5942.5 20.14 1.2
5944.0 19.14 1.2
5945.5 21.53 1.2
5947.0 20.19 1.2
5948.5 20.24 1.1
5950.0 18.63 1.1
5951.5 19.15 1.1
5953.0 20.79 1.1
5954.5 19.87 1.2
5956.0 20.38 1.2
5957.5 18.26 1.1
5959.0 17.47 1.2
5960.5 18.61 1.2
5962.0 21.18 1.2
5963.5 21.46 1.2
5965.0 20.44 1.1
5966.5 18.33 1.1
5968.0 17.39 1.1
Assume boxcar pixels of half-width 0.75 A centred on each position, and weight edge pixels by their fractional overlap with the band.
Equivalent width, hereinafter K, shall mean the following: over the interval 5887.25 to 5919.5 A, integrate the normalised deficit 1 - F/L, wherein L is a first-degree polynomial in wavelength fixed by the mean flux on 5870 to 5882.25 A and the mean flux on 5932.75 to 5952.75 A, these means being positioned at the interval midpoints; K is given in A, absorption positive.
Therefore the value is 2.8 A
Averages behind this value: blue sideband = 18.8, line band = 17.5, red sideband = 19.7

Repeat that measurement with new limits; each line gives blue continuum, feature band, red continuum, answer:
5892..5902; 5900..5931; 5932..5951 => -2.0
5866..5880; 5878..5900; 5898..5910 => 2.1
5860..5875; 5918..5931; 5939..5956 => 0.5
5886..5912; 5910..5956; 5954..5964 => -2.3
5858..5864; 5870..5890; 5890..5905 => 0.1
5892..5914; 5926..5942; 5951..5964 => -0.5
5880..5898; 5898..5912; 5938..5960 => -0.8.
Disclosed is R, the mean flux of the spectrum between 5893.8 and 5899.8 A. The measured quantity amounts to 16.6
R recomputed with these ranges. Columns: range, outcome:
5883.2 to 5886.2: 17.6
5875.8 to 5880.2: 18.2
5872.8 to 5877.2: 18.3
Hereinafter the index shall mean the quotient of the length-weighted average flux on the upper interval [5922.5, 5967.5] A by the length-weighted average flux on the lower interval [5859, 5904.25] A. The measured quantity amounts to 1.1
